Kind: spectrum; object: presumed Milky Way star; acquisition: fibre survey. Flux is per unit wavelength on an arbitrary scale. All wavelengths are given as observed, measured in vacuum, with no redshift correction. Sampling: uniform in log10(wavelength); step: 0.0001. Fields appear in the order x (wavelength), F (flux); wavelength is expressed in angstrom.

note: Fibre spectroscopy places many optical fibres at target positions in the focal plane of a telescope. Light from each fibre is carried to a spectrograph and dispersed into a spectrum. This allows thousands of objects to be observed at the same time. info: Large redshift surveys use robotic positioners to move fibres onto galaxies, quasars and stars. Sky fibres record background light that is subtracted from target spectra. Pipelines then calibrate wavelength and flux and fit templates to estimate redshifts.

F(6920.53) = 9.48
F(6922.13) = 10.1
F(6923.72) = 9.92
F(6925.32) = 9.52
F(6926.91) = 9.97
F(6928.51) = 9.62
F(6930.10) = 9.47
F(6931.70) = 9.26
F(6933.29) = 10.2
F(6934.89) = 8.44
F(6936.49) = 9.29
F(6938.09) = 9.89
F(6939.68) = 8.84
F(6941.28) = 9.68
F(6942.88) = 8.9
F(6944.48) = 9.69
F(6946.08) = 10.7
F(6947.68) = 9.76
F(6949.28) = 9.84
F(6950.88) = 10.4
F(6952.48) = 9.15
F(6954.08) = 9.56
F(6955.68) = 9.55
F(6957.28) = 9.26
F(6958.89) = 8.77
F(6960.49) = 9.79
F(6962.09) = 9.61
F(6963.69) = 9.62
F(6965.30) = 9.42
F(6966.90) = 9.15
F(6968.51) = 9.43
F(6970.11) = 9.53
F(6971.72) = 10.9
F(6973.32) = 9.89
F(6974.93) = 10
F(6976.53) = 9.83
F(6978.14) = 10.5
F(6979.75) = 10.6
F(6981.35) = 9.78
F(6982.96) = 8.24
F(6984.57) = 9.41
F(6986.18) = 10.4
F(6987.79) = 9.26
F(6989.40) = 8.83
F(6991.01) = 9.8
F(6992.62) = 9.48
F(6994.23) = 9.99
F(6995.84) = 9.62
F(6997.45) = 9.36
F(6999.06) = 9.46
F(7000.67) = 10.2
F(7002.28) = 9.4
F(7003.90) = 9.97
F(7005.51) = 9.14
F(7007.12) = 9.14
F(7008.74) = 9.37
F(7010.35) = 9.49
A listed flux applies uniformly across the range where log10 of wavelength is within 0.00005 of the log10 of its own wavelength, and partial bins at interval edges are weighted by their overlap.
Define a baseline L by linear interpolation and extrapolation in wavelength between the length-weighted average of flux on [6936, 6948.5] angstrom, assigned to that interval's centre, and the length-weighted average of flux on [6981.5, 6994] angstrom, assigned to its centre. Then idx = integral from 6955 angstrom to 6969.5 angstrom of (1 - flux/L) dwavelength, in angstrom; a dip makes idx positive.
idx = 0.2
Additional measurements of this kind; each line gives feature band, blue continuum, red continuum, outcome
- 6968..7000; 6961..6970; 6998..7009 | -0.75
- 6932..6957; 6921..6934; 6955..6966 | 0.00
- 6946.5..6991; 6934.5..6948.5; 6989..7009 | -0.68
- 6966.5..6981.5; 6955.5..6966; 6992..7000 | -0.79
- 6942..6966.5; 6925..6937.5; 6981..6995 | -0.34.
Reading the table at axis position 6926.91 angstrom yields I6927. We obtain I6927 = 9.97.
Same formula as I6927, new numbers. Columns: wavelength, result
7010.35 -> 9.49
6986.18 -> 10.4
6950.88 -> 10.4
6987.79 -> 9.26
